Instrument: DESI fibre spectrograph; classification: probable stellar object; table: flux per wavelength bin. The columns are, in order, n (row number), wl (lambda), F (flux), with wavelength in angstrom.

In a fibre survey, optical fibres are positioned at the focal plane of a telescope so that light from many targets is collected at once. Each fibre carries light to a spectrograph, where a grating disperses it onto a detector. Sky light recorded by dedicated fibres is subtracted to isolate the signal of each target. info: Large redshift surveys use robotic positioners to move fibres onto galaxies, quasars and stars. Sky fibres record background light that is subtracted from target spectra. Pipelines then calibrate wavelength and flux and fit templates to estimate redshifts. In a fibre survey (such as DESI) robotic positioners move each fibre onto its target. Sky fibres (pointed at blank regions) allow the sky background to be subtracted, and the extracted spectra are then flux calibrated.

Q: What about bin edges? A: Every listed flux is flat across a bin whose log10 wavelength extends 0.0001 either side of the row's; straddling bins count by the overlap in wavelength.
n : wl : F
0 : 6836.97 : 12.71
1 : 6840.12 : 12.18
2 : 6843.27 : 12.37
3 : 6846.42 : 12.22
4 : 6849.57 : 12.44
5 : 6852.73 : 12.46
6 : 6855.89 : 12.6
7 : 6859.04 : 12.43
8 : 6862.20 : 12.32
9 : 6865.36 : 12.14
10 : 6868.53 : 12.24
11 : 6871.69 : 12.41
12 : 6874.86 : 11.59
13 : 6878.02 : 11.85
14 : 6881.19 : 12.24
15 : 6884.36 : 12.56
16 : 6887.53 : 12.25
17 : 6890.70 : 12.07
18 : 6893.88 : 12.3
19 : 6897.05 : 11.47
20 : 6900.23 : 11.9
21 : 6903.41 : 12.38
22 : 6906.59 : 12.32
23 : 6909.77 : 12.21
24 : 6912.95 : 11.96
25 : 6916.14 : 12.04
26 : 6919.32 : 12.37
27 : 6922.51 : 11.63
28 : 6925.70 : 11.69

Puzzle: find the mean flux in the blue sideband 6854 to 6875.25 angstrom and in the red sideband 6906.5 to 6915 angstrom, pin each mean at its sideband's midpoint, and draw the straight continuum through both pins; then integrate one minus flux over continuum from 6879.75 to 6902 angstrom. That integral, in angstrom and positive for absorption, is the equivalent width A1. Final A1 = 0.1 angstrom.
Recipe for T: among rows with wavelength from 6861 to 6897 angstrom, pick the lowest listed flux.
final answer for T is 11.59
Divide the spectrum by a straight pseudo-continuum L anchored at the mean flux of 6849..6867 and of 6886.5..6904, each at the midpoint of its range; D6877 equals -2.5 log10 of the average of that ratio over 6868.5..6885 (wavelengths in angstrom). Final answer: 0.01 mag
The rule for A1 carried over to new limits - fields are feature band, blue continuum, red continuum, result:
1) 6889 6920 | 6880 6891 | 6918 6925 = 0.0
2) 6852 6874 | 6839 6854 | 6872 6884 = -0.3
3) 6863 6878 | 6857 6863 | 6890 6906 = 0.3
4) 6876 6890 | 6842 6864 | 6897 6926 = 0.0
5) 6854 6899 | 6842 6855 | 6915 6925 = 0.2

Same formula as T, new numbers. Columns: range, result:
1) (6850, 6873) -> 12.14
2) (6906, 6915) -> 11.96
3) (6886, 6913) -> 11.47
